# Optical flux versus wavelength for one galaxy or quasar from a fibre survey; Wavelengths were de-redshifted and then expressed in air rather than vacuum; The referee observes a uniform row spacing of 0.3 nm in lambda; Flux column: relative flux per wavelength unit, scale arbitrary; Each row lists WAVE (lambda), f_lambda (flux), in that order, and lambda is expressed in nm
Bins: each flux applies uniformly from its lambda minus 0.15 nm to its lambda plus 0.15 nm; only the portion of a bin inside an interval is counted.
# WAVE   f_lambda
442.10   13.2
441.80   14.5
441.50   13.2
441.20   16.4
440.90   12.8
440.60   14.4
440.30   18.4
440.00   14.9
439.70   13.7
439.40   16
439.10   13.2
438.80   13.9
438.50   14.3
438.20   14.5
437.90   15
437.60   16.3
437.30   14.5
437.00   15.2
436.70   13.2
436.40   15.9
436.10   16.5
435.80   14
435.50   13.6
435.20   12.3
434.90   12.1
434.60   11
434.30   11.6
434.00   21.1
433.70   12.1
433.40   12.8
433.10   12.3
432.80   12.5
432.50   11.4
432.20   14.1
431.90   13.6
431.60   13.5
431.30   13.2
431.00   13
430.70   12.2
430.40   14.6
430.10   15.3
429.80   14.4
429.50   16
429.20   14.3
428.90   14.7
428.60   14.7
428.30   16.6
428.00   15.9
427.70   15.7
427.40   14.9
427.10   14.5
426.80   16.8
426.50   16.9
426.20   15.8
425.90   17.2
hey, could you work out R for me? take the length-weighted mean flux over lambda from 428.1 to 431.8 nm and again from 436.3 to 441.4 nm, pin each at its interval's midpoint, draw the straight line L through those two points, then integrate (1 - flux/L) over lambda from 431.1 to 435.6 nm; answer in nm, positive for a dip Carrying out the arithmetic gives 0.44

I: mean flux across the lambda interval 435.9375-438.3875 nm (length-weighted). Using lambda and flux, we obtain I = 15.1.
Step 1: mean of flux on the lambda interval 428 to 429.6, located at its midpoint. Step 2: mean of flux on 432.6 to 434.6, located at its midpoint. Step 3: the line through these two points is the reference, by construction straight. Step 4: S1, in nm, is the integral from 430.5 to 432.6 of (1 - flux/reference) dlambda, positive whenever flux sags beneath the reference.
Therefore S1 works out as 0.17 nm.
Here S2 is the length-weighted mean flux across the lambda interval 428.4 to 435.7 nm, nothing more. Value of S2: 13.6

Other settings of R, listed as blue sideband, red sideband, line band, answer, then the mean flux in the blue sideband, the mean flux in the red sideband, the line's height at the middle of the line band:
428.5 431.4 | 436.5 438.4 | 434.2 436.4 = 0.21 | 14.2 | 14.8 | 14.6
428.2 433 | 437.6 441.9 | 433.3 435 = 0.09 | 14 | 14.7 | 14.3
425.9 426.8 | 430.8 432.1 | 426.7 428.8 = 0.02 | 16.6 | 13.3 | 15.7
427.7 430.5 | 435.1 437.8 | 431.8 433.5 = 0.25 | 15.2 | 14.7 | 14.9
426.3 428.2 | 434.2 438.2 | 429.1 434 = 0.41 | 15.8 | 14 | 14.9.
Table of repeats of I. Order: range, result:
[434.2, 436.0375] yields 12.6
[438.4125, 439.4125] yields 14.1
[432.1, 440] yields 14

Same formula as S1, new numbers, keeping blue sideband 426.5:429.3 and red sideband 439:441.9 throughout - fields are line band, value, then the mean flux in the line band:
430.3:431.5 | 0.164 nm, 13.2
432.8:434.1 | 0.091 nm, 14.1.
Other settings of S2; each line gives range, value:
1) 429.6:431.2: 13.9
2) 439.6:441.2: 15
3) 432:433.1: 12.7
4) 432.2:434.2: 13.7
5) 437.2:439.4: 14.6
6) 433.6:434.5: 14.9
